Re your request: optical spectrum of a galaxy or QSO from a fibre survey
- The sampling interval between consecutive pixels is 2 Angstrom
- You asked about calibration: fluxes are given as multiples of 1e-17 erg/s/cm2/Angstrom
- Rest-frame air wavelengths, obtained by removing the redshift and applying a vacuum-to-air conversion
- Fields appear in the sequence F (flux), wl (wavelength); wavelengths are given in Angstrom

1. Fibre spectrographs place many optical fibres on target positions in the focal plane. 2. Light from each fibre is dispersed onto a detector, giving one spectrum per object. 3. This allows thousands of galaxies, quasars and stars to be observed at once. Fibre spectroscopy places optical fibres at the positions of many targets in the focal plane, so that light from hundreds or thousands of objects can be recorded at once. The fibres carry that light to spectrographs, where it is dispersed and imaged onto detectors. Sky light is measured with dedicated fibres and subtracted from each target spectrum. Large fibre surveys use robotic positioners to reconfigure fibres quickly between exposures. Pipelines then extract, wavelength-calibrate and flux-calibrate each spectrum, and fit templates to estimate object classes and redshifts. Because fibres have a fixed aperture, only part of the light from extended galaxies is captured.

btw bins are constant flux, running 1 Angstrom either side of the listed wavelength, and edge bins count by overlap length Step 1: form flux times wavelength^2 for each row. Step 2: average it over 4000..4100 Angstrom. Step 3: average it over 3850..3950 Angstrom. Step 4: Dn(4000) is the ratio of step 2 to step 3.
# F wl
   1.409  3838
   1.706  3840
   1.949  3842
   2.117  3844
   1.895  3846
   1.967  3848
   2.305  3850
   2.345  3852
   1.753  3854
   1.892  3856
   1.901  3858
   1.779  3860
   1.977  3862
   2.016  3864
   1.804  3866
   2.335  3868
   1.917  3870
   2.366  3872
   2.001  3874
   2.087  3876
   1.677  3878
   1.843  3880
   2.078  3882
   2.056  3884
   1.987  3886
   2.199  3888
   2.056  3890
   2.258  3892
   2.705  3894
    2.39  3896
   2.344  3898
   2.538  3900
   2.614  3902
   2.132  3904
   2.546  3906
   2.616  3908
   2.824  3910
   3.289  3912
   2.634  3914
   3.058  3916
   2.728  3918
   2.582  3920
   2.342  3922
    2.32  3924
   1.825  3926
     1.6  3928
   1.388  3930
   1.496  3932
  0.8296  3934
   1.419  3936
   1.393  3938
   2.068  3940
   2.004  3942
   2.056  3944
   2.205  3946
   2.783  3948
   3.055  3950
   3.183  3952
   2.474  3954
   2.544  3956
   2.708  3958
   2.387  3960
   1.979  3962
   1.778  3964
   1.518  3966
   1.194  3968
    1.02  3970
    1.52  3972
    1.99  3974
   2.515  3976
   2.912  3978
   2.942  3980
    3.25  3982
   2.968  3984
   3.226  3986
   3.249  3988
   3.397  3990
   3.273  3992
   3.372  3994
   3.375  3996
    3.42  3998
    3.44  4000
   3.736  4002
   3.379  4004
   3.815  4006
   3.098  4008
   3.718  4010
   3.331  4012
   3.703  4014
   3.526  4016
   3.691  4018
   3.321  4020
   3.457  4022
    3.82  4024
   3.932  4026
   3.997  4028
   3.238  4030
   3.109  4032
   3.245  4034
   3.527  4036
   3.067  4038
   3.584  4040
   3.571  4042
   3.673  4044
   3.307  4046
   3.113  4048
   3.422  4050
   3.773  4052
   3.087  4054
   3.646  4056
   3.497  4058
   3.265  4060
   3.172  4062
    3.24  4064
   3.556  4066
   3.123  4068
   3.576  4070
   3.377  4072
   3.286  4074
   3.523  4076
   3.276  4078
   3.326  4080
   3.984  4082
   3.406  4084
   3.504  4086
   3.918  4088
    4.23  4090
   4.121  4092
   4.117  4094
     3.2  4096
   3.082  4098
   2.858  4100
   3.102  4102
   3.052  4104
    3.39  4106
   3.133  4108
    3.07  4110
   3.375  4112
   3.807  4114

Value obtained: 1.7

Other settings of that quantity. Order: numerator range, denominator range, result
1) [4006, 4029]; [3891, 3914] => 1.49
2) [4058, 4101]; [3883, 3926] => 1.54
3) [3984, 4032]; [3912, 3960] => 1.62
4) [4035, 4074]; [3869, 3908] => 1.67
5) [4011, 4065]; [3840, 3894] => 1.86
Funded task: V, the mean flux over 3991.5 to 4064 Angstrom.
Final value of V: 3.46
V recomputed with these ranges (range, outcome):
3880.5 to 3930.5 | 2.37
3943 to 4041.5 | 2.98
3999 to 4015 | 3.53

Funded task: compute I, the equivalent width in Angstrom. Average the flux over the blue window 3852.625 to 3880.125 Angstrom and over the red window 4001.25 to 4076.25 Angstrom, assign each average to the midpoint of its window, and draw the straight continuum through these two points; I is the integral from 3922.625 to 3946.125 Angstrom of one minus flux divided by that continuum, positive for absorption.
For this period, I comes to 7.8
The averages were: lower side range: 1.96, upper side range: 3.46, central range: 1.71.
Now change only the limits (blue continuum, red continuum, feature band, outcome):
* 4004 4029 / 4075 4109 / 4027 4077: 2.1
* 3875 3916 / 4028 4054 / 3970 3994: 1.6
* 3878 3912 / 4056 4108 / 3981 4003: -3.2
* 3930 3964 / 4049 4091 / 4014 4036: -4.1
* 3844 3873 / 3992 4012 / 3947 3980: 8.8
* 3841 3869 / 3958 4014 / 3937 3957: 1.6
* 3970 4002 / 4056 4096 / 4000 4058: -4.8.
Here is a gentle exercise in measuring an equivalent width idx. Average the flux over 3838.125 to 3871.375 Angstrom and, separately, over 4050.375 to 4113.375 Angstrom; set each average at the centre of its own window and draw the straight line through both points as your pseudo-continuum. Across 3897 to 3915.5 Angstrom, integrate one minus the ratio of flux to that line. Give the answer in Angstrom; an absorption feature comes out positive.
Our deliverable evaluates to -2.6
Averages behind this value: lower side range 1.97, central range 2.63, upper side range 3.43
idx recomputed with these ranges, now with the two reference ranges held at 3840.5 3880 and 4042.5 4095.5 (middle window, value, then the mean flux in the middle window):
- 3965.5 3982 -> 4.6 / 2.04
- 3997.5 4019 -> -3.2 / 3.54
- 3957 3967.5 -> 2.7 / 2.03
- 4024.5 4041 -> -1.1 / 3.47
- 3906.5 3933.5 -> 0.9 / 2.34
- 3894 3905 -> -0.7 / 2.43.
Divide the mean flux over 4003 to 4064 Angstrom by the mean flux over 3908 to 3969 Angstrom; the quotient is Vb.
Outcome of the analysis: 1.58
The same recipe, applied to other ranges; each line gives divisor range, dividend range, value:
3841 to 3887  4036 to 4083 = 1.70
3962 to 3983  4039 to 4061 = 1.67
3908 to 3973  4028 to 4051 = 1.58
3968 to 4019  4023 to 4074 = 1.12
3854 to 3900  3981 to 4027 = 1.66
